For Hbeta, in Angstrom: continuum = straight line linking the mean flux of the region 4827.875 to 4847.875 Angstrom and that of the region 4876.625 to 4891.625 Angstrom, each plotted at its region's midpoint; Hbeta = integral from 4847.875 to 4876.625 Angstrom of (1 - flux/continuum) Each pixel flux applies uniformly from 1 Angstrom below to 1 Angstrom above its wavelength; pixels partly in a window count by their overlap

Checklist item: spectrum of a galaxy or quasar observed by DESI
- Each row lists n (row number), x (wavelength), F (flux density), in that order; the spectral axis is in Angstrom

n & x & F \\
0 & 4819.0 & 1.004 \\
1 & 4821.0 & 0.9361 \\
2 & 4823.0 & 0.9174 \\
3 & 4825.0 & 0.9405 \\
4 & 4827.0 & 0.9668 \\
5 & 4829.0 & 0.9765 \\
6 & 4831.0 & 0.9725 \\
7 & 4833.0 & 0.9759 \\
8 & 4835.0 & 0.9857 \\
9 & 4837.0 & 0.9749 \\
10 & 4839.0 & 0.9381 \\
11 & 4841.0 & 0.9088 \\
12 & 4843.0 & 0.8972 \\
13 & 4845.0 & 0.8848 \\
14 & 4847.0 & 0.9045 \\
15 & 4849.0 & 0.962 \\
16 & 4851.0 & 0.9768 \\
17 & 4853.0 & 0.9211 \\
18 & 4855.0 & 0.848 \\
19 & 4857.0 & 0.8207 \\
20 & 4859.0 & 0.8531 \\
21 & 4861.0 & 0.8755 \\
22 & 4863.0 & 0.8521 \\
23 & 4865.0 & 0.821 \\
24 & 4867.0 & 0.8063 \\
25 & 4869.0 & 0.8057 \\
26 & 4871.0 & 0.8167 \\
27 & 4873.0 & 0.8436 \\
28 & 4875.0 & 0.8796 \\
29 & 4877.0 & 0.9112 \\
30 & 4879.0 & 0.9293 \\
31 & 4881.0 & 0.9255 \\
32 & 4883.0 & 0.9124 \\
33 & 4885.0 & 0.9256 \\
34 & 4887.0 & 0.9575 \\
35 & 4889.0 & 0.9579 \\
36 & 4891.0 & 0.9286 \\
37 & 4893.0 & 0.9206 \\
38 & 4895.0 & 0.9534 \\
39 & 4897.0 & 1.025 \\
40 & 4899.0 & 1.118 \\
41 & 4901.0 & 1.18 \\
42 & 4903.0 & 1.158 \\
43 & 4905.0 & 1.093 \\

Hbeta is 2.2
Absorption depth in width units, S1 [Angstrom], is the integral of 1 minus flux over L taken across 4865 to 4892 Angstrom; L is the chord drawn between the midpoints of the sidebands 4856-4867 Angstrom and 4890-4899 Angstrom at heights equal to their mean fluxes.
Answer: 0.6 Angstrom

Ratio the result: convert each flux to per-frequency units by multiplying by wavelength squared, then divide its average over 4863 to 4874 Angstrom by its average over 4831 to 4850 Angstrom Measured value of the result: 0.9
